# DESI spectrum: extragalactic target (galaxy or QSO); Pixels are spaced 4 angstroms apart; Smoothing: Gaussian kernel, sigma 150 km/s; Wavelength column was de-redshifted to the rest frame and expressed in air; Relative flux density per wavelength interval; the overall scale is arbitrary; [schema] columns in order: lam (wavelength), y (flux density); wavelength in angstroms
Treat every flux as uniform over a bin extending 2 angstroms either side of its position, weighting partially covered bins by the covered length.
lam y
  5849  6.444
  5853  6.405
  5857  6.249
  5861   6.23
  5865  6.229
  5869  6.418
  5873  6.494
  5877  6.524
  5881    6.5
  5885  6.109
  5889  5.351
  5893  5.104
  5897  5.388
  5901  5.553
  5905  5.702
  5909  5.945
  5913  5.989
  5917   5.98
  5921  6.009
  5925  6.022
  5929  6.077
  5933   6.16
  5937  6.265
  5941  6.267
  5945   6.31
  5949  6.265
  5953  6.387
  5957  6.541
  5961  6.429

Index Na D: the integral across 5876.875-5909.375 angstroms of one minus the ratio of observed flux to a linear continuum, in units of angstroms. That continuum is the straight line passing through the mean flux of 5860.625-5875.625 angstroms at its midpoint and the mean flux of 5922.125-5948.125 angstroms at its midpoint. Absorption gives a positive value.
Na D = 2.8 angstroms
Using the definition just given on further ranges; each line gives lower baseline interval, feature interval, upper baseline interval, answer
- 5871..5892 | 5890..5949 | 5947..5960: 3.4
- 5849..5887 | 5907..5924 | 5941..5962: 1.0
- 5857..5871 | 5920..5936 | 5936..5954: 0.5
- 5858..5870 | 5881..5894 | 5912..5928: 1.0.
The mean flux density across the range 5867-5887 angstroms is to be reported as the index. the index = 6.41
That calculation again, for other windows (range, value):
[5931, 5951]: 6.25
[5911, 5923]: 5.99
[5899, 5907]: 5.63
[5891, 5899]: 5.25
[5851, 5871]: 6.31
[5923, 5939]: 6.13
